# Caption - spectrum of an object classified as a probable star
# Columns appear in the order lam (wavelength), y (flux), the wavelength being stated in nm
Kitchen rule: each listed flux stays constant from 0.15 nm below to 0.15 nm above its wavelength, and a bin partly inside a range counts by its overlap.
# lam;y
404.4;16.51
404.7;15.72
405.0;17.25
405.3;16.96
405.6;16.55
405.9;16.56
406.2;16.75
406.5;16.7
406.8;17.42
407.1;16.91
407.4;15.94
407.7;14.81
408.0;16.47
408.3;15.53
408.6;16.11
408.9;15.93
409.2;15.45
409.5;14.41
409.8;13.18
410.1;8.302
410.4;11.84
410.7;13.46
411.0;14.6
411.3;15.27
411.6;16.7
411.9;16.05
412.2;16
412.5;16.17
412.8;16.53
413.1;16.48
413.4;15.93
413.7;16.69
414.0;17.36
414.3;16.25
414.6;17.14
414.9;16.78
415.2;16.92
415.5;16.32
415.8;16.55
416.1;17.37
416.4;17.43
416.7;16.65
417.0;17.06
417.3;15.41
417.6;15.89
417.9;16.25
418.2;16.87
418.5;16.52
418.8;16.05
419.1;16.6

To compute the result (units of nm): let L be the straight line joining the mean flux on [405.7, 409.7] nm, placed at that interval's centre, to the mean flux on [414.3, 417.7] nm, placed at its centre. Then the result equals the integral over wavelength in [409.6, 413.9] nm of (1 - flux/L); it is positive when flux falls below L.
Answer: 0.40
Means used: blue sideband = 16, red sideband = 16.7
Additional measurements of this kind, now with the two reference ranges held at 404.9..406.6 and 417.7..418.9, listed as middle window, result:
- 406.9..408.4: 0.07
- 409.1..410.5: 0.34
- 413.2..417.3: -0.06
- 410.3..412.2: 0.20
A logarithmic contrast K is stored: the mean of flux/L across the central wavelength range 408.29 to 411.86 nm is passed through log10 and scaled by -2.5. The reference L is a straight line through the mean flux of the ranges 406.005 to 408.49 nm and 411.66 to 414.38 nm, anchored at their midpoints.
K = 0.15 mag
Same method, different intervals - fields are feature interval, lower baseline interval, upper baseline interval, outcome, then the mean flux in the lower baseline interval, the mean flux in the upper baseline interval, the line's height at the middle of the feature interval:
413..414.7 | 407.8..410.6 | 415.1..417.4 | -0.05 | 14.1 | 16.7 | 15.9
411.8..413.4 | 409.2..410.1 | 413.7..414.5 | -0.04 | 13.2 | 16.8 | 15.6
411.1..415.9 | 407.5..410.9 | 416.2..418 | -0.07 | 14.2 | 16.5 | 15.4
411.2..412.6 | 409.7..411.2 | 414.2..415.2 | -0.16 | 12.3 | 16.8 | 13.9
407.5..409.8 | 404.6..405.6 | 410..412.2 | -0.02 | 16.7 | 14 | 15.1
